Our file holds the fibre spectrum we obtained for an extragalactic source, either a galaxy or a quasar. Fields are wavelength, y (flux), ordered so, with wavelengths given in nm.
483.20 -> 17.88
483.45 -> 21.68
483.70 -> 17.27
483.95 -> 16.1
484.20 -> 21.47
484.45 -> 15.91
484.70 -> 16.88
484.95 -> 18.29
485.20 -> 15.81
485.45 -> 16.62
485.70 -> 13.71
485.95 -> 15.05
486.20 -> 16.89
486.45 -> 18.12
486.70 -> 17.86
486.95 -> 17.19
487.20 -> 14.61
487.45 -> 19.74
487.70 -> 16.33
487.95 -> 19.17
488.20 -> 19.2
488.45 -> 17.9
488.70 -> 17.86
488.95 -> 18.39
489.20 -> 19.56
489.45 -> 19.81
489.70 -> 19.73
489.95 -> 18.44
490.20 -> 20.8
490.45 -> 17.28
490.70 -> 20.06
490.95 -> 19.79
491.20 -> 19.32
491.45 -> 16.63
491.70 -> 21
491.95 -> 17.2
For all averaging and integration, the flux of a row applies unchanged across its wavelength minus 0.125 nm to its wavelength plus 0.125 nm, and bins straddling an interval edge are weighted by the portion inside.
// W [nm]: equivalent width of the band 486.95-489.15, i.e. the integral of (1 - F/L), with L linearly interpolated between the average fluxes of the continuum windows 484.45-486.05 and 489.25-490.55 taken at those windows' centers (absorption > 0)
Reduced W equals 0.01 nm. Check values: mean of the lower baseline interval 16.1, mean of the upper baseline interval 19.3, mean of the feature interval 17.9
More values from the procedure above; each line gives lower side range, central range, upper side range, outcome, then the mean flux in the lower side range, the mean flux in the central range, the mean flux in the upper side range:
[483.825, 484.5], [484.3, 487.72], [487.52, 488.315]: 0.281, 18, 16.7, 18.3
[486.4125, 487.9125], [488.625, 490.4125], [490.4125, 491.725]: -0.081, 17.4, 19.2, 19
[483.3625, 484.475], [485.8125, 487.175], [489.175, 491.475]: 0.148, 18.6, 16.8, 19.2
